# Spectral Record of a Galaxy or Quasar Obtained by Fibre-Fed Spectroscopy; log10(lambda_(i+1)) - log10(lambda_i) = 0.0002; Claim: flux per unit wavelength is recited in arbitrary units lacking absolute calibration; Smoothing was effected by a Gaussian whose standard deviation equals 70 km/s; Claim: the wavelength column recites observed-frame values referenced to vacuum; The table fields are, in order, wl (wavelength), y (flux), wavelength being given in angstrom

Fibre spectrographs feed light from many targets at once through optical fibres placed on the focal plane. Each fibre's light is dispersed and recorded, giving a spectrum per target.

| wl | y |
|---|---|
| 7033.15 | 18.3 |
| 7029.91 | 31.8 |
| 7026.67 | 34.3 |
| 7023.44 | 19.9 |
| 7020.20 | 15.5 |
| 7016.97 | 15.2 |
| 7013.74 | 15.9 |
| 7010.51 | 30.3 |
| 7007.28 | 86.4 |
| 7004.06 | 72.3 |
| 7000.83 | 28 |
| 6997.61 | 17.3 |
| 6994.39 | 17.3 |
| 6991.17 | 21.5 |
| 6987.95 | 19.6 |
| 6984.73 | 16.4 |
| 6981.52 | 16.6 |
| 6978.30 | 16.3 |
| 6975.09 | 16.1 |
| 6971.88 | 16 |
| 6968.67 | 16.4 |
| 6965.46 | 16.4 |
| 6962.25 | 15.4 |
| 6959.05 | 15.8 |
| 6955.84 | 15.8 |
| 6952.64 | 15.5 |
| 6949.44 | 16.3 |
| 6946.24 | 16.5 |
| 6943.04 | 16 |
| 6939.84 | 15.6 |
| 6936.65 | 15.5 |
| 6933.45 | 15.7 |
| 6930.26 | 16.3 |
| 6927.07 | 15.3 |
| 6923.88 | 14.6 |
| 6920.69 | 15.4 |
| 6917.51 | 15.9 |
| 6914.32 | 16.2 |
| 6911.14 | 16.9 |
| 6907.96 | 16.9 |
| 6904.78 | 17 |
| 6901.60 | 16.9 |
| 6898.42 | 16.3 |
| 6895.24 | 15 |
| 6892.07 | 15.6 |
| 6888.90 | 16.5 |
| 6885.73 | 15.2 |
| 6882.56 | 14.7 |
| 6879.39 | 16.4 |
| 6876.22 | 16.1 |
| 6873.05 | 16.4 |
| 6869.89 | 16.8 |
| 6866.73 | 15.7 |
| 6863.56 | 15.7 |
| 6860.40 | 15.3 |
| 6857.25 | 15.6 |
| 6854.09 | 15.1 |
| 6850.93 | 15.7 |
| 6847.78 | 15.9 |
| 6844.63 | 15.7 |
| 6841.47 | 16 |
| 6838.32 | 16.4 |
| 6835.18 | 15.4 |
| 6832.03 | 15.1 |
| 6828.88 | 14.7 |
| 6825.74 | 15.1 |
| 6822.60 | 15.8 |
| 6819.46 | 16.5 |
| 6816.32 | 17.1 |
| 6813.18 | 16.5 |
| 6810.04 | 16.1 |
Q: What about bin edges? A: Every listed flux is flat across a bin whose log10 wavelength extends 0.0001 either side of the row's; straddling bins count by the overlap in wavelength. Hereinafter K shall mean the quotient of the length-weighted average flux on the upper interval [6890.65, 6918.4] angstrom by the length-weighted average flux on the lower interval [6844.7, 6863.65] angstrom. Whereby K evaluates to 1.05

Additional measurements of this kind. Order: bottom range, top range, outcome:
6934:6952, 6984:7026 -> 1.84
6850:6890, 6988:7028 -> 1.95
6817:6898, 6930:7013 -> 1.43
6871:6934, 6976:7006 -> 1.60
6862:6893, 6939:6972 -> 1.00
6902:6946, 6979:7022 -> 1.77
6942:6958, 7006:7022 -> 1.96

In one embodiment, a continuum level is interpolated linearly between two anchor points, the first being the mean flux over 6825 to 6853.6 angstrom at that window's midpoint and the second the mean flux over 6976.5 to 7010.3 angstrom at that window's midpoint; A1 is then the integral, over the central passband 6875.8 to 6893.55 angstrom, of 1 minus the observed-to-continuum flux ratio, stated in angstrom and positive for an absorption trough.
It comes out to 3.9 angstrom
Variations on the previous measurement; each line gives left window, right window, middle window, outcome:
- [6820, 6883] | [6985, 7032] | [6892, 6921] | 6.1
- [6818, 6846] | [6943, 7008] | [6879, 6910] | 4.3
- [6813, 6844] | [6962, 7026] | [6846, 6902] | 7.5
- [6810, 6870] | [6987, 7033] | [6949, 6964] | 5.8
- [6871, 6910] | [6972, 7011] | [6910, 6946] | 8.8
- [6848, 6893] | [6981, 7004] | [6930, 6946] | 3.3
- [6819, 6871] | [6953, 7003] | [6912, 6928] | 1.4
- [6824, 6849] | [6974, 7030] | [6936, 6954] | 5.6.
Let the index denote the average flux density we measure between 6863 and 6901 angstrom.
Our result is 15.9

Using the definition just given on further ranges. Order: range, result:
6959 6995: 17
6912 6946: 15.7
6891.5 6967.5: 16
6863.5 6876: 16.2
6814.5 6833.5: 15.7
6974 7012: 30.1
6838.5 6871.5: 15.8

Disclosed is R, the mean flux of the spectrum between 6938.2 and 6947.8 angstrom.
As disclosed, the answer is 16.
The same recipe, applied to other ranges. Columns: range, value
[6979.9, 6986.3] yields 16.5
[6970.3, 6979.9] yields 16.1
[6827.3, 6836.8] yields 15.1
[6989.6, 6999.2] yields 18.7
